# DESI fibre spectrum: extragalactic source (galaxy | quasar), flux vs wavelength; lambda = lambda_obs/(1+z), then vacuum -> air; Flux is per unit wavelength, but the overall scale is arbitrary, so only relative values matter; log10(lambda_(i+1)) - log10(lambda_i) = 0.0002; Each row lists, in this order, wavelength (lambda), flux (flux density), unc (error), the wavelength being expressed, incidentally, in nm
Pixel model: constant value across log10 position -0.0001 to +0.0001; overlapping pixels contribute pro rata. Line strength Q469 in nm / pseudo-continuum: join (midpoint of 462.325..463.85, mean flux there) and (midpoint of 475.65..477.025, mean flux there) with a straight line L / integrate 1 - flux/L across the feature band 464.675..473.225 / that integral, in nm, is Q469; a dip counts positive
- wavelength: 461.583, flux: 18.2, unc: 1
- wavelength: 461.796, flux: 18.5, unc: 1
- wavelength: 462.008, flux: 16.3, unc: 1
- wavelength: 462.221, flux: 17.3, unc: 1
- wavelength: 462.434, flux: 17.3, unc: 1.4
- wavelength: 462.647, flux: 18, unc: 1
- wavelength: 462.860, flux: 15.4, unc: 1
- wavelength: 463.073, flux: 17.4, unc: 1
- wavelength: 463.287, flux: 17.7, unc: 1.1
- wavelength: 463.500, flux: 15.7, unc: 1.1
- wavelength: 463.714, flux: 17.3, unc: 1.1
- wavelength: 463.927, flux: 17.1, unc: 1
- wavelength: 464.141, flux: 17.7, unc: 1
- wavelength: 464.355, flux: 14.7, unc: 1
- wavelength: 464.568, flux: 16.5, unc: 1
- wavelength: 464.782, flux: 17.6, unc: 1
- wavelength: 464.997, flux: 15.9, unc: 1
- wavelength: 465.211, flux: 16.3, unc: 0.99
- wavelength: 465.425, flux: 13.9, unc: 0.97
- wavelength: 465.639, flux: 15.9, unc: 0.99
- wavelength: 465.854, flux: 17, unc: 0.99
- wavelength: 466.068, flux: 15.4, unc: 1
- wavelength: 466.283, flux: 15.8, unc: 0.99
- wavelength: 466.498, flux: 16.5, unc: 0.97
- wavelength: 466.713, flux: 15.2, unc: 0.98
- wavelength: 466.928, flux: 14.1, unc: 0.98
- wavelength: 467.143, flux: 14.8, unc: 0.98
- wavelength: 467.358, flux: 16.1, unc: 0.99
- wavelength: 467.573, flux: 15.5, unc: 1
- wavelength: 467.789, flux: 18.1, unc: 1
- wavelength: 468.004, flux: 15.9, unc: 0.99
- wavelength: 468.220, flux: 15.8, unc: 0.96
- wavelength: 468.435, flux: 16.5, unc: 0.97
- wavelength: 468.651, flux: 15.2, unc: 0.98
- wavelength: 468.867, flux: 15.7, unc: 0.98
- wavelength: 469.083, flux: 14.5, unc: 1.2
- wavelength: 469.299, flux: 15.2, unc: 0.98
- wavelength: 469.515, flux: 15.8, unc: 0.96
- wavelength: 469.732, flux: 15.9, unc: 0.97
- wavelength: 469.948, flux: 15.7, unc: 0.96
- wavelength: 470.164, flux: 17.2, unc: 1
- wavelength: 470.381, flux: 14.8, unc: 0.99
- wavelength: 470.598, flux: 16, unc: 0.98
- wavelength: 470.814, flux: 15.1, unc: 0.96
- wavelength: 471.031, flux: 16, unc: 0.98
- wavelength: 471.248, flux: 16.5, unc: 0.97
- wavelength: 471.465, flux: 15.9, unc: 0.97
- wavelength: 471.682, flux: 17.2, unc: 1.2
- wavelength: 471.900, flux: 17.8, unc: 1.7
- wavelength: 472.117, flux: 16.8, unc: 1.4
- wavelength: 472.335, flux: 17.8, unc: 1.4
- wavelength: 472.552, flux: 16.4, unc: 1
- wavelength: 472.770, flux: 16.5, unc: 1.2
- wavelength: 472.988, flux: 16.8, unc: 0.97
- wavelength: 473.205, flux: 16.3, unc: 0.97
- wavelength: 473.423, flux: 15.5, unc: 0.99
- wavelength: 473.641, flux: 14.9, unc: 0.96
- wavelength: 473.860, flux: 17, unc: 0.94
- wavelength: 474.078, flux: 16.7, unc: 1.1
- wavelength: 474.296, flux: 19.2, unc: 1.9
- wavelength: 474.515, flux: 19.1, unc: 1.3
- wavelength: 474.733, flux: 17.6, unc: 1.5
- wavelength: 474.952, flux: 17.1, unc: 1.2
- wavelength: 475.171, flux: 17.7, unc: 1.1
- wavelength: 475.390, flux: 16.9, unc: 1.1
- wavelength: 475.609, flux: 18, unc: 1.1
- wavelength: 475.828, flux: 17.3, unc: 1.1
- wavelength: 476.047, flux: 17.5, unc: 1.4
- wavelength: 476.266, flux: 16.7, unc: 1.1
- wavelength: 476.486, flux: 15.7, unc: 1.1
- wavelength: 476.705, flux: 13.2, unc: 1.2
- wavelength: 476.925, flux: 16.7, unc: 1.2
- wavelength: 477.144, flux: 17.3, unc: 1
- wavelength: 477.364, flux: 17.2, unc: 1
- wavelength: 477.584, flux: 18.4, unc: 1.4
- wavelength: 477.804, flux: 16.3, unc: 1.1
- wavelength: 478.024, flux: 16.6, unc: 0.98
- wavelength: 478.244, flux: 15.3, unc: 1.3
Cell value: 0.32 nm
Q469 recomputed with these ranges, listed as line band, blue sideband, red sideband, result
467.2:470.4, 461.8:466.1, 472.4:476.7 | 0.17 nm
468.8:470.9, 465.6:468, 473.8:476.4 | 0.11 nm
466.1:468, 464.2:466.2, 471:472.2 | 0.05 nm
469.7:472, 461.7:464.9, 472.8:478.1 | 0.10 nm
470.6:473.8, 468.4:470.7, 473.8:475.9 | 0.05 nm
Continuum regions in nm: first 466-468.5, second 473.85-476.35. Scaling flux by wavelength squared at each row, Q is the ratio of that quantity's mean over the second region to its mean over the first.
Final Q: 1.2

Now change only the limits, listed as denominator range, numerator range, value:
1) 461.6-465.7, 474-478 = 1.08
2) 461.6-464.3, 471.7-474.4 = 1.03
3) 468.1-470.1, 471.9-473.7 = 1.07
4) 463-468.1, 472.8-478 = 1.09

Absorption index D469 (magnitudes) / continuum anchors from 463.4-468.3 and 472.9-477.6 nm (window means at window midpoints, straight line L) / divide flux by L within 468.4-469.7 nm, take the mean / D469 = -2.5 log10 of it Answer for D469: 0.061 mag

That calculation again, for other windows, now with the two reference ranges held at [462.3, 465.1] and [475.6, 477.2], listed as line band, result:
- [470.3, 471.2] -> 0.07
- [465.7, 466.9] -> 0.06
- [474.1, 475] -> -0.11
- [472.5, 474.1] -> 0.02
